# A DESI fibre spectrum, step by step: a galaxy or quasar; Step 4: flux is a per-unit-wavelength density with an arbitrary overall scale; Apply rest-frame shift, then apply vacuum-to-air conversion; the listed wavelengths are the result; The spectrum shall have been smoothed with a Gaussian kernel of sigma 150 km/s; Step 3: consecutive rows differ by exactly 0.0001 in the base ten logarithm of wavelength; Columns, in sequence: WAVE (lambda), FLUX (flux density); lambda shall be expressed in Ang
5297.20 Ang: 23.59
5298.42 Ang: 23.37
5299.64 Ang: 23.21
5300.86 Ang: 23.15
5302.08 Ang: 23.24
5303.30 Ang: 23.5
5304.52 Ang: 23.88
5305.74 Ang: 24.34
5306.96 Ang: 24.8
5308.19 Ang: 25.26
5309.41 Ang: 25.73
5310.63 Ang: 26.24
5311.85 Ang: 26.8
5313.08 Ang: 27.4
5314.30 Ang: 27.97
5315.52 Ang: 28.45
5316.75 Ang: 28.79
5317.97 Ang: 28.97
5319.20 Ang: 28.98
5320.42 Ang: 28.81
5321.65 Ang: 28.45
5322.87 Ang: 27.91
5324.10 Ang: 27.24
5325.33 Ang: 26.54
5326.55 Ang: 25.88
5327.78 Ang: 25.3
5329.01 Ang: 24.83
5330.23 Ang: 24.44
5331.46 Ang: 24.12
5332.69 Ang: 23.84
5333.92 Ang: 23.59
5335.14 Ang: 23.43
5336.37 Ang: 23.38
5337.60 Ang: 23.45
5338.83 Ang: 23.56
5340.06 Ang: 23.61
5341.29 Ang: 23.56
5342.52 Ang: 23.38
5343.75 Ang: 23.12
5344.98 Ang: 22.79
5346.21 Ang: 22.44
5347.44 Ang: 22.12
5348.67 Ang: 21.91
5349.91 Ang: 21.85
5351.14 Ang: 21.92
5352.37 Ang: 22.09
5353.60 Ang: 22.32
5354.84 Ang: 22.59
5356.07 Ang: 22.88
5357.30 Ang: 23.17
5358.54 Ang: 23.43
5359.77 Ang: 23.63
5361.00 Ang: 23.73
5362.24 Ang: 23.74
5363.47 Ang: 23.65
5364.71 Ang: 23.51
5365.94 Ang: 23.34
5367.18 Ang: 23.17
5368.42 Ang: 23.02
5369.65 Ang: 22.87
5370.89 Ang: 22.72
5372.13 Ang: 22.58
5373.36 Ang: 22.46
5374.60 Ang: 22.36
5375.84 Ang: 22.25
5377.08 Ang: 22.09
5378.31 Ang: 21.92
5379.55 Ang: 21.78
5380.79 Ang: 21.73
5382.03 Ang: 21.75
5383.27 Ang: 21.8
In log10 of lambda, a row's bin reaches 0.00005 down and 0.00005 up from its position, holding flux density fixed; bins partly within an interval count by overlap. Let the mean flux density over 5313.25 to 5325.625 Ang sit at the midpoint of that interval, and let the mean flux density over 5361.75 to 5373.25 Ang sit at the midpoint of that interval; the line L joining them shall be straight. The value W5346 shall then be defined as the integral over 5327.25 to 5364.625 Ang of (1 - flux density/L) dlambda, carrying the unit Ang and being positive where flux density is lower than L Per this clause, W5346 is 3.1 Ang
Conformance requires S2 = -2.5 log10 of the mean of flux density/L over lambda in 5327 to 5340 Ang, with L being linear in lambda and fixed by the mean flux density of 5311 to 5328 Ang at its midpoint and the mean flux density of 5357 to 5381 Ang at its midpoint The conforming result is 0.10 mag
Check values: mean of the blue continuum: 27.7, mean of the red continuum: 22.9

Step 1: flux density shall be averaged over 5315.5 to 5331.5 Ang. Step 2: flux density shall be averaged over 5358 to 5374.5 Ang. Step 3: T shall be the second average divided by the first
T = 0.86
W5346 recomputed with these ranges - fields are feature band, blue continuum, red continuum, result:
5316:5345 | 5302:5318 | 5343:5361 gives -1.1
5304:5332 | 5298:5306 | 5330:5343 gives -3.6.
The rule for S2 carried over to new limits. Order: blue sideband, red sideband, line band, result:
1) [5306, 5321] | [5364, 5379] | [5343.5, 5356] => 0.10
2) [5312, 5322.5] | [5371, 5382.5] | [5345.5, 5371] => 0.05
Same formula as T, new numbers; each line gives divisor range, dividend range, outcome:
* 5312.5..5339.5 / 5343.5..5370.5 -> 0.87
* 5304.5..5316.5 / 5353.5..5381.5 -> 0.87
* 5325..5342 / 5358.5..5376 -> 0.95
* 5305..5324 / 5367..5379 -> 0.83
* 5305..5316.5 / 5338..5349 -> 0.87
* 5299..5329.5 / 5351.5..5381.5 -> 0.87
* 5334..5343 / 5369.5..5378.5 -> 0.95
